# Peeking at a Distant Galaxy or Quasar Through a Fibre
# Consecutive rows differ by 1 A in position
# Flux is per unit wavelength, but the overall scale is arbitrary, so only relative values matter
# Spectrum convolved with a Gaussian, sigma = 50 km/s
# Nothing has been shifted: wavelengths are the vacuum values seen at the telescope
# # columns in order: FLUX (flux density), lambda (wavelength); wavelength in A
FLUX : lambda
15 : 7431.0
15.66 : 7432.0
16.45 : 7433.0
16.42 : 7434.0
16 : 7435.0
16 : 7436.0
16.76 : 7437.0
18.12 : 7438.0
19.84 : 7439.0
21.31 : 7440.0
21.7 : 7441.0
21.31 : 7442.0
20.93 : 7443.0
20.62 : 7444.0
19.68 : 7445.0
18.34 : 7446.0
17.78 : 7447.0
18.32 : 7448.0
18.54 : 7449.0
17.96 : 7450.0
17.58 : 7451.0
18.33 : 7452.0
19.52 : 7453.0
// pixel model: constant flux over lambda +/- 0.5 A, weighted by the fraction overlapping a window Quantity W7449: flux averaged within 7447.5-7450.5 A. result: 18.3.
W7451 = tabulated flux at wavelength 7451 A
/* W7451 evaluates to 17.58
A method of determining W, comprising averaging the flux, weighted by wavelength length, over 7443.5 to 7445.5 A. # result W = 20.1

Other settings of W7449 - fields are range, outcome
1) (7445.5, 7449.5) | 18.2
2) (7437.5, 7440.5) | 19.8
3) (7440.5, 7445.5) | 20.8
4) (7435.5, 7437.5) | 16.4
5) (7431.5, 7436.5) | 16.1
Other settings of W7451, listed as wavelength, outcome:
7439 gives 19.84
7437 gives 16.76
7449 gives 18.54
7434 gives 16.42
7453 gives 19.52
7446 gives 18.34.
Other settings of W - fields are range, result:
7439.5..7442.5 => 21.4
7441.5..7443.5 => 21.1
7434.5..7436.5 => 16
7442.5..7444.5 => 20.8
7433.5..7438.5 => 16.7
